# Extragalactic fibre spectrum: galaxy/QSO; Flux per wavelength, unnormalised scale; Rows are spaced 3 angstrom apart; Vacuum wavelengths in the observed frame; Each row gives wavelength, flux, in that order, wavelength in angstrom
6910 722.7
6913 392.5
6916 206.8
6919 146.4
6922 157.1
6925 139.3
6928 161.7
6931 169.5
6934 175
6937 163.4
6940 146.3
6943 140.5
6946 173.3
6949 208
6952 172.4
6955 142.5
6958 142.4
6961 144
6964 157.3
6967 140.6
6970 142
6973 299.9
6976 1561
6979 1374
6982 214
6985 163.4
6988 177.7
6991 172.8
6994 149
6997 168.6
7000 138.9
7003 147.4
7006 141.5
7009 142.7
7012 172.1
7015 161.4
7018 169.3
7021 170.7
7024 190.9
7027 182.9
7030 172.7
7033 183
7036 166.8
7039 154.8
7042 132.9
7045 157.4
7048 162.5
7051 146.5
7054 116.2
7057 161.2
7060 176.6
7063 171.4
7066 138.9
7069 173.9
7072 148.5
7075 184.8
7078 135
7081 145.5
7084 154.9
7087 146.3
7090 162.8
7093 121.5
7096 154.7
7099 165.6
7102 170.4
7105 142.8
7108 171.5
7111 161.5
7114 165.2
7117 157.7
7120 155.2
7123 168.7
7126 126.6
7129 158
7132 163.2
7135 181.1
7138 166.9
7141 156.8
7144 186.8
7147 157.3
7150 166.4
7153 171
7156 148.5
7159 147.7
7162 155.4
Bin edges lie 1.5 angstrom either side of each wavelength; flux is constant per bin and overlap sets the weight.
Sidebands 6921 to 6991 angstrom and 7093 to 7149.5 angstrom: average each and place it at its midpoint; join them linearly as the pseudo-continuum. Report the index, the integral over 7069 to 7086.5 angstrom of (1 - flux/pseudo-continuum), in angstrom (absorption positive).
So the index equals 3.4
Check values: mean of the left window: 280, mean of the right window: 161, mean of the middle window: 155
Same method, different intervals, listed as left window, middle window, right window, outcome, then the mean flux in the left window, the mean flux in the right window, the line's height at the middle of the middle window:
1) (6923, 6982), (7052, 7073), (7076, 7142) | 4.6 angstrom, 299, 156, 199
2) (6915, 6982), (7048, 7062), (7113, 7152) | 4.0 angstrom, 284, 162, 213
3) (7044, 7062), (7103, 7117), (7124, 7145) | 0.0 angstrom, 154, 162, 160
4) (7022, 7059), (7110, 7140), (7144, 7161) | 0.1 angstrom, 161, 161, 161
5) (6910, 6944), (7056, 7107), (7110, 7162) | 4.9 angstrom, 206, 161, 173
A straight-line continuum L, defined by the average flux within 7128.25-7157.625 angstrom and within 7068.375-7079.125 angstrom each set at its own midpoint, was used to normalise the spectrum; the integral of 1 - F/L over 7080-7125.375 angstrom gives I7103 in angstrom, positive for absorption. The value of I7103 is 1.9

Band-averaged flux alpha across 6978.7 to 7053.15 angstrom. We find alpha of 193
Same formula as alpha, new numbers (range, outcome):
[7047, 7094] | 153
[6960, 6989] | 447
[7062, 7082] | 157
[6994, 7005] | 151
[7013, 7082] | 161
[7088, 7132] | 156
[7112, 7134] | 157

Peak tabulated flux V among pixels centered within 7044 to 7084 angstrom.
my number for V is 184.8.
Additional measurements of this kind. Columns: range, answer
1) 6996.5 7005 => 168.6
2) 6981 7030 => 214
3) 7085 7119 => 171.5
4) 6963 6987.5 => 1561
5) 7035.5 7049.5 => 166.8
